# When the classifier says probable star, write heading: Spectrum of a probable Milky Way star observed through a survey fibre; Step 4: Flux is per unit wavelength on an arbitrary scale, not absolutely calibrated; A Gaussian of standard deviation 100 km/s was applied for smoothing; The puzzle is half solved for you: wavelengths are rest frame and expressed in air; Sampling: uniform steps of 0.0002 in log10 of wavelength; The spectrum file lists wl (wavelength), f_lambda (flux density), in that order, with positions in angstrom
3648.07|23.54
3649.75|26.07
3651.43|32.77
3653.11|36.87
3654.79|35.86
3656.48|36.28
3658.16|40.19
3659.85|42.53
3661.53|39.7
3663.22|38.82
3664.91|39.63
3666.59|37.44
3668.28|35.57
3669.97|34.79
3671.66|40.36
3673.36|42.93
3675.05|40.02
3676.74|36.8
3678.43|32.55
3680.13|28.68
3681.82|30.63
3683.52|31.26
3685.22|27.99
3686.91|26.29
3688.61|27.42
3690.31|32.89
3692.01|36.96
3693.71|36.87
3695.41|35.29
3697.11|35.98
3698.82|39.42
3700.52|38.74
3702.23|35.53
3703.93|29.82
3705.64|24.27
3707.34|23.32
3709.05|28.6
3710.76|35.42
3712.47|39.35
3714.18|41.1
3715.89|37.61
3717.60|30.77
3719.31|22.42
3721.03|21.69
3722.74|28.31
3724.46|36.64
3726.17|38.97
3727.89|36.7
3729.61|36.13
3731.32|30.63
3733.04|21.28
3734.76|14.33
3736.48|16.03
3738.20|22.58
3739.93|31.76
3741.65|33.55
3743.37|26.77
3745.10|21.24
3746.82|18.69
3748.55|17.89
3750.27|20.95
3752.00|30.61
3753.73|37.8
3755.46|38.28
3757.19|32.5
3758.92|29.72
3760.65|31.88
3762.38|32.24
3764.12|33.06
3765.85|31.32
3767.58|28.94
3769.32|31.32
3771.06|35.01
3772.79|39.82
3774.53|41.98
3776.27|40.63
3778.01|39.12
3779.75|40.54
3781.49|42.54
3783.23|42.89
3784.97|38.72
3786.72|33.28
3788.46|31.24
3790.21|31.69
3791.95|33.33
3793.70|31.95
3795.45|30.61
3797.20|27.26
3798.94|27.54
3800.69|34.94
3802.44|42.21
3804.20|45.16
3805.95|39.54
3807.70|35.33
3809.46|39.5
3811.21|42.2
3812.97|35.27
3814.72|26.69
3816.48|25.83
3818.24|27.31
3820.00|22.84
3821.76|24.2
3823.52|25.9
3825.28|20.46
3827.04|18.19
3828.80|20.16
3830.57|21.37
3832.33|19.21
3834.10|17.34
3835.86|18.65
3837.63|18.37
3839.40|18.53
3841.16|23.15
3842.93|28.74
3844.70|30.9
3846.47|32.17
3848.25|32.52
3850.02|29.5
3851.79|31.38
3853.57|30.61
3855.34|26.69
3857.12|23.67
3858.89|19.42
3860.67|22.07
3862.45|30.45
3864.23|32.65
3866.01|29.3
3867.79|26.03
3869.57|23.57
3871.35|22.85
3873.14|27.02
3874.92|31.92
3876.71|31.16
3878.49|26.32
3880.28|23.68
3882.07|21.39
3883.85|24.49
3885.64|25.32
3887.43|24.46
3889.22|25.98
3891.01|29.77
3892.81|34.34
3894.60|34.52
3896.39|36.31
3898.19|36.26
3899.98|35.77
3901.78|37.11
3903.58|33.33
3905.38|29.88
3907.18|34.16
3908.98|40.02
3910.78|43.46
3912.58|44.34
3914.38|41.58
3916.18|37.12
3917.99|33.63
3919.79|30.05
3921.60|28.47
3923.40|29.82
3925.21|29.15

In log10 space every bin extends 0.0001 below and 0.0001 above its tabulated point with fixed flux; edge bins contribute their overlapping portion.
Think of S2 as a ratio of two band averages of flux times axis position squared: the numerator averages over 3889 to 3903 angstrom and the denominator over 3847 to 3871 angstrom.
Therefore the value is 1.27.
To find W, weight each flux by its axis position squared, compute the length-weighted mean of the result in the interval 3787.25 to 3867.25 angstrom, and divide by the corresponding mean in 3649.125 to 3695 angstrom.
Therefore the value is 0.9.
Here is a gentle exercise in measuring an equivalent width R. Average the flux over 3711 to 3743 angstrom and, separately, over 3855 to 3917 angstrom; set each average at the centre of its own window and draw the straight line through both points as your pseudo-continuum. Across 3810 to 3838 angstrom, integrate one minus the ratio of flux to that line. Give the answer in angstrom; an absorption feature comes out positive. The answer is 5.6 angstrom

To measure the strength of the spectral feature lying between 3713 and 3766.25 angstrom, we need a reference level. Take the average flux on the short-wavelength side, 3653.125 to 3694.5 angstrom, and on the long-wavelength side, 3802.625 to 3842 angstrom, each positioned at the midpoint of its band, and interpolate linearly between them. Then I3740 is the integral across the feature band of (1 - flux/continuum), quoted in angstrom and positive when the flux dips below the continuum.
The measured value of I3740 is 4.2 angstrom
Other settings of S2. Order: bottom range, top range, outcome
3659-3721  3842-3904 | 0.93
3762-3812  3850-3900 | 0.81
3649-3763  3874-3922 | 1.12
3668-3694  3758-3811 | 1.11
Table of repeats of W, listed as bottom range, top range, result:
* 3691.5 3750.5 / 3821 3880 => 0.91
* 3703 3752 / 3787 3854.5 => 1.07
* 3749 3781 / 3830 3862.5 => 0.76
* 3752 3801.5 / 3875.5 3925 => 1.00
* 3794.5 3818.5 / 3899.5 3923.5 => 1.10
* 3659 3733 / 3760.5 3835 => 1.00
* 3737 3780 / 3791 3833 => 0.98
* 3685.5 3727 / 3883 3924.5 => 1.14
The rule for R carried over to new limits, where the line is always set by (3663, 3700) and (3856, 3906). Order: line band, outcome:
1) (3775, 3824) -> -5.0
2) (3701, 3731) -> 1.4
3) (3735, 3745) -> 2.4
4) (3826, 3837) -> 4.0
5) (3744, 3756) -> 2.4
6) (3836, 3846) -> 2.0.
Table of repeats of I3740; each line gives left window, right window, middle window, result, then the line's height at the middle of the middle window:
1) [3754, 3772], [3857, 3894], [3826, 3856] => 4.0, 28.5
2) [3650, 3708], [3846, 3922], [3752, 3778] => -1.3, 33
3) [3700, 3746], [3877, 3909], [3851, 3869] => 1.9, 30.3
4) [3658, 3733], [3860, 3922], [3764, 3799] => -2.5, 32.8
